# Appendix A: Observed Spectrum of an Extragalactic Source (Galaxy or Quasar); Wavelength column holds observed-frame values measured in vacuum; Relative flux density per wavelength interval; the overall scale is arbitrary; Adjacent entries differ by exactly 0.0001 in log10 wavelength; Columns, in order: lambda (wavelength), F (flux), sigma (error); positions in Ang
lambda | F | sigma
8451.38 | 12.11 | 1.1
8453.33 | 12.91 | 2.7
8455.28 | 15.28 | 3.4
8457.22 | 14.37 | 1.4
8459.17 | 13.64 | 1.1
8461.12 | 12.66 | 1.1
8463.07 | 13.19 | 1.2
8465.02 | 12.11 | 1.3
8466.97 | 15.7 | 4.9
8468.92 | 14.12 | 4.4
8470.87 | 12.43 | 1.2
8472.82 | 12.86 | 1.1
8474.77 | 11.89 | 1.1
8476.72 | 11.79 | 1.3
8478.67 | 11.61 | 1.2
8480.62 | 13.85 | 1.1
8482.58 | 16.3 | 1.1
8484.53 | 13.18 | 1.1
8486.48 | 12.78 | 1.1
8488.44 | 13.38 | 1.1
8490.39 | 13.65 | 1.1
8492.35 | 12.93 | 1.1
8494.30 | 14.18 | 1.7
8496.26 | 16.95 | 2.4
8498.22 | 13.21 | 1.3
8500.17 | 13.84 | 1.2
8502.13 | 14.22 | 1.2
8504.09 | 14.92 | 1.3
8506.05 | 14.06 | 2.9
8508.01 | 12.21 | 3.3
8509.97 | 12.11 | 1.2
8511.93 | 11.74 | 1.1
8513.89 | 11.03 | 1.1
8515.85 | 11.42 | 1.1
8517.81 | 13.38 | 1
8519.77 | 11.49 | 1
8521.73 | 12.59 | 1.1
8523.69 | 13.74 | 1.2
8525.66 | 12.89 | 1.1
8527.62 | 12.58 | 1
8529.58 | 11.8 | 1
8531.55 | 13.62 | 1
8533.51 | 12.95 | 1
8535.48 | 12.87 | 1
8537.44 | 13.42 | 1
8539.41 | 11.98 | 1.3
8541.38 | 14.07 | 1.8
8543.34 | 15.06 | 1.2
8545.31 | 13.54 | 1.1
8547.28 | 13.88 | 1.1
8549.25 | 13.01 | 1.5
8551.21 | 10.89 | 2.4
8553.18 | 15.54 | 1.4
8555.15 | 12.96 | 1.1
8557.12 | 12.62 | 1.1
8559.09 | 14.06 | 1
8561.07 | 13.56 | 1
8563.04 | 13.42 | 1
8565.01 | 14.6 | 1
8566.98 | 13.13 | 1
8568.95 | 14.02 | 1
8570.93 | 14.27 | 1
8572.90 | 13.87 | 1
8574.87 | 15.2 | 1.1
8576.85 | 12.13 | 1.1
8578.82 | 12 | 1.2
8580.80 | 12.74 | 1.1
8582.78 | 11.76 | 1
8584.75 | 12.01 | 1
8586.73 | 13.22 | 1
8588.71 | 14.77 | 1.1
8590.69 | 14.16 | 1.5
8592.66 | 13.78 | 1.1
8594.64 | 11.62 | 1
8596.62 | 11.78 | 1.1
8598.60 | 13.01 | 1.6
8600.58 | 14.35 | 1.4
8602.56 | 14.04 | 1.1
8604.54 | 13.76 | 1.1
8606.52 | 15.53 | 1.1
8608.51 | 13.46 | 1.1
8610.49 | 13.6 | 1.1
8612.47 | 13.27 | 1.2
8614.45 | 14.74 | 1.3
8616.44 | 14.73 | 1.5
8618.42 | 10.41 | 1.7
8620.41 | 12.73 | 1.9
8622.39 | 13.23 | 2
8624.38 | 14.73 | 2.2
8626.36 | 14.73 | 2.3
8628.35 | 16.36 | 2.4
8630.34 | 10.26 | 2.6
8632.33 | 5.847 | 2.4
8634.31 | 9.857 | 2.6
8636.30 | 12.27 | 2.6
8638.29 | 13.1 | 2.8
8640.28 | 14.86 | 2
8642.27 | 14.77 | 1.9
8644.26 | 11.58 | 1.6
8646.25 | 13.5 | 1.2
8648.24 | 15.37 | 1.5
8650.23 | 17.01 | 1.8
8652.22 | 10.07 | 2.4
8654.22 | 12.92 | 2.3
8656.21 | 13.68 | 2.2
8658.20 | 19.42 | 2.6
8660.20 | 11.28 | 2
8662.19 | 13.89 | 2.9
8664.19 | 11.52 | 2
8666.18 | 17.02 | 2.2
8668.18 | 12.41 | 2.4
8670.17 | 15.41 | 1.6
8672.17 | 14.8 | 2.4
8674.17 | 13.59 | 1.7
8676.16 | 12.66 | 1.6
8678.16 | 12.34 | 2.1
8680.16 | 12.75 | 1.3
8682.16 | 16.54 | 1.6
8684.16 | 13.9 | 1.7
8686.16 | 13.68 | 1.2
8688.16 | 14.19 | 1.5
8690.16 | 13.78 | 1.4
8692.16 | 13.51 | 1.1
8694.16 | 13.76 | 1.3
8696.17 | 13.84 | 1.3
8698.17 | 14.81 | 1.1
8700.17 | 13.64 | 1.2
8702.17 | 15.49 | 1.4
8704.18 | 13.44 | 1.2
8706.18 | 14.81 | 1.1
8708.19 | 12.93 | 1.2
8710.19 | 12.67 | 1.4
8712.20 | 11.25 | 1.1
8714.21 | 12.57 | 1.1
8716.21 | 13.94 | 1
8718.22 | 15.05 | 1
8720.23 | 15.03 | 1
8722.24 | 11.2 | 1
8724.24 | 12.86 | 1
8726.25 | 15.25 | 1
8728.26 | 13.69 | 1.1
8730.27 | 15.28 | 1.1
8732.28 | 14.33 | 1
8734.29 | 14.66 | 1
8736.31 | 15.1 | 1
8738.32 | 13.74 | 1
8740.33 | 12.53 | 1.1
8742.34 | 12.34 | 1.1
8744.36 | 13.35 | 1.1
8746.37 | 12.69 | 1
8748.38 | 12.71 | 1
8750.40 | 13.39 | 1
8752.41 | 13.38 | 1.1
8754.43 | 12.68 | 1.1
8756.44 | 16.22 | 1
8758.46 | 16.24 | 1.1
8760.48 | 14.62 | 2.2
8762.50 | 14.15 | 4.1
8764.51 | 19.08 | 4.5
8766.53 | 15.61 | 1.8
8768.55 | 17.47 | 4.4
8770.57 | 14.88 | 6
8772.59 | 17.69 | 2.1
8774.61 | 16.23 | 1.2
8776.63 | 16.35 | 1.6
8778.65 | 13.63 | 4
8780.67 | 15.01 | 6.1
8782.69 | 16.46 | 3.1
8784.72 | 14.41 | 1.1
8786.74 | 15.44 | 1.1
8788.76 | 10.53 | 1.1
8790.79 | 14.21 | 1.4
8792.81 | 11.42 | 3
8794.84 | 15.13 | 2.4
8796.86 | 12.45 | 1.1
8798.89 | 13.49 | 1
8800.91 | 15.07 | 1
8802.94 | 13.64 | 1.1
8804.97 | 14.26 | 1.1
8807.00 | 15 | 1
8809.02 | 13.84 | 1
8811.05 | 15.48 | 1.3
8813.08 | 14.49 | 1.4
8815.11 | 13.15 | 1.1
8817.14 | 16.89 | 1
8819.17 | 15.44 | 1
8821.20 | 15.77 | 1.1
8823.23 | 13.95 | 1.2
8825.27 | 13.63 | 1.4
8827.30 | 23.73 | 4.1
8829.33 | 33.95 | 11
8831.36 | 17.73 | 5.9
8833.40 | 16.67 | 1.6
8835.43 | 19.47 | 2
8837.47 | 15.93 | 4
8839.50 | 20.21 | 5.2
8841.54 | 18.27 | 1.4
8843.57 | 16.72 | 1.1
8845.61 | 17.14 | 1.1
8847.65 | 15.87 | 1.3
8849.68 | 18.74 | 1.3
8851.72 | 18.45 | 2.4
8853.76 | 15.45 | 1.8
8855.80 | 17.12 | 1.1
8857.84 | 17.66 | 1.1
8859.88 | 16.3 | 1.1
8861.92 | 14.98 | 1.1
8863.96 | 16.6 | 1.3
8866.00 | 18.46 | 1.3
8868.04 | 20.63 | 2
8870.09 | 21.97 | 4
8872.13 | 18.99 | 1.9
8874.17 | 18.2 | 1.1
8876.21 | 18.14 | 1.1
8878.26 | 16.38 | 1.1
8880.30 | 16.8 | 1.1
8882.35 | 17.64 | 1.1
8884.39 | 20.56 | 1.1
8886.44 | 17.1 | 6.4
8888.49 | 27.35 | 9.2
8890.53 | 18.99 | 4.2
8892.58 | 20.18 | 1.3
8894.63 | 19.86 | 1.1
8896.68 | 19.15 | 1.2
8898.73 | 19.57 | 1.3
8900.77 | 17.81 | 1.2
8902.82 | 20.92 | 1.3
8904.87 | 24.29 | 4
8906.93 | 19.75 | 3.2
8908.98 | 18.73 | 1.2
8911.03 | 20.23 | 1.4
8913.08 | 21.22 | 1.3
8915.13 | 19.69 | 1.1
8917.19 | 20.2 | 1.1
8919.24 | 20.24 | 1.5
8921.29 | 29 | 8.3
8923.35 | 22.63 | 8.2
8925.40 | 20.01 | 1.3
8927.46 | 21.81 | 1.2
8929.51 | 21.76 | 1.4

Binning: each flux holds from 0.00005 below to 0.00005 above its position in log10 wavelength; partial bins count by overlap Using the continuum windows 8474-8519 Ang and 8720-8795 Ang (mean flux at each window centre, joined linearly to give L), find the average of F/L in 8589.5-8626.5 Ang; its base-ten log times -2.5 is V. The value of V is 0.02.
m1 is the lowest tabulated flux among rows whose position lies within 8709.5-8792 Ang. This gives 10.53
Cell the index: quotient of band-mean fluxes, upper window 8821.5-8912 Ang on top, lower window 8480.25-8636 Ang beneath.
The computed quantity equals 1.42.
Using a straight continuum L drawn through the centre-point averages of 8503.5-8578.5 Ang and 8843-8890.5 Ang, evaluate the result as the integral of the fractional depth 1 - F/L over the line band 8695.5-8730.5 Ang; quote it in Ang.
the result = 4.59 Ang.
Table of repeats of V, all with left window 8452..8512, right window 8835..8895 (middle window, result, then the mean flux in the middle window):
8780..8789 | 0.178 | 14.7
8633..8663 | 0.157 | 13.5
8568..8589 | 0.116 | 13.2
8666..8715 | 0.170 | 13.8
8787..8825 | 0.236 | 14.1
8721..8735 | 0.192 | 13.9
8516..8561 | 0.088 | 13.1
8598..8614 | 0.085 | 13.9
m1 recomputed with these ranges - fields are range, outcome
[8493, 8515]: 11.03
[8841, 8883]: 14.98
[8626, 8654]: 5.847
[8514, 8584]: 10.89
